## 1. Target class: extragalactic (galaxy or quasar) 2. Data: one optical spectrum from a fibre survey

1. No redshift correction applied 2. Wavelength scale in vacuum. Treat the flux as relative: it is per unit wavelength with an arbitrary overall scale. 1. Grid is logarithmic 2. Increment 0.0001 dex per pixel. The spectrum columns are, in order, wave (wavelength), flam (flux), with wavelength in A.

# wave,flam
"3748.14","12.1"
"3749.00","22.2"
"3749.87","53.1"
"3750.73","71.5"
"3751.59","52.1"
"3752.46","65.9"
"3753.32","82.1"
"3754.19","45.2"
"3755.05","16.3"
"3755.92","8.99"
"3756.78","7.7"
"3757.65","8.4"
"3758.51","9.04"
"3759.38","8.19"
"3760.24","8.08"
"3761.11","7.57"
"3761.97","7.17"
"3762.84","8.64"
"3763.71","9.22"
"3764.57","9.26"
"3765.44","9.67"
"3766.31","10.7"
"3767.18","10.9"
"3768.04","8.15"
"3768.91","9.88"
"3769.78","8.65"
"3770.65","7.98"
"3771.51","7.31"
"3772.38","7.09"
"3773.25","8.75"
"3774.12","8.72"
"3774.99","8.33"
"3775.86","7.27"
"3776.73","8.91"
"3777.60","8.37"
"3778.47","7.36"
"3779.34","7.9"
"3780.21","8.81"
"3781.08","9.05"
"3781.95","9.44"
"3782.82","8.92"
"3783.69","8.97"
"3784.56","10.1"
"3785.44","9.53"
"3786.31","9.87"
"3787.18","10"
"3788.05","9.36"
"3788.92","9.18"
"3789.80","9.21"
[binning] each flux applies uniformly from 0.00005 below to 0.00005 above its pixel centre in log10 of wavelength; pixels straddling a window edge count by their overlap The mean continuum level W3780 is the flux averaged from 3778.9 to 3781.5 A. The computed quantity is 8.58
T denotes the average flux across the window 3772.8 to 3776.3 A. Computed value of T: 8.25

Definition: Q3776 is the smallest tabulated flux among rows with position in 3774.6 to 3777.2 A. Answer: 7.27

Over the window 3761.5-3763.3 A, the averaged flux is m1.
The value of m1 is 7.91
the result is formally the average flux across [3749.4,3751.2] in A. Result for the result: 61.4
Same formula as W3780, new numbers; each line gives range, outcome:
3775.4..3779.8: 7.97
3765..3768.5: 9.84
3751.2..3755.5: 52.1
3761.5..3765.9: 8.79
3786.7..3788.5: 9.71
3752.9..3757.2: 32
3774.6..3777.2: 8.17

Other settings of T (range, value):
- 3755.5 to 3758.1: 8.38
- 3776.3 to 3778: 8.64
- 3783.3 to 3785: 9.53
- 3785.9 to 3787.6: 9.95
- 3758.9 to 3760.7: 8.14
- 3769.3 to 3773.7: 7.98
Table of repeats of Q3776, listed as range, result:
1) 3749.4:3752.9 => 52.1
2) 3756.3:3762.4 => 7.17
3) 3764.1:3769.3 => 8.15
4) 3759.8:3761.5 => 7.57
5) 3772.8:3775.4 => 8.33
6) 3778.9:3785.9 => 7.9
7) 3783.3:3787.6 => 8.97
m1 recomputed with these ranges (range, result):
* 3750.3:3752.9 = 63.3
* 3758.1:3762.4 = 8.01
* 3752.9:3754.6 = 63.5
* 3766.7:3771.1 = 9.13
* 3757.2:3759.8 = 8.53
